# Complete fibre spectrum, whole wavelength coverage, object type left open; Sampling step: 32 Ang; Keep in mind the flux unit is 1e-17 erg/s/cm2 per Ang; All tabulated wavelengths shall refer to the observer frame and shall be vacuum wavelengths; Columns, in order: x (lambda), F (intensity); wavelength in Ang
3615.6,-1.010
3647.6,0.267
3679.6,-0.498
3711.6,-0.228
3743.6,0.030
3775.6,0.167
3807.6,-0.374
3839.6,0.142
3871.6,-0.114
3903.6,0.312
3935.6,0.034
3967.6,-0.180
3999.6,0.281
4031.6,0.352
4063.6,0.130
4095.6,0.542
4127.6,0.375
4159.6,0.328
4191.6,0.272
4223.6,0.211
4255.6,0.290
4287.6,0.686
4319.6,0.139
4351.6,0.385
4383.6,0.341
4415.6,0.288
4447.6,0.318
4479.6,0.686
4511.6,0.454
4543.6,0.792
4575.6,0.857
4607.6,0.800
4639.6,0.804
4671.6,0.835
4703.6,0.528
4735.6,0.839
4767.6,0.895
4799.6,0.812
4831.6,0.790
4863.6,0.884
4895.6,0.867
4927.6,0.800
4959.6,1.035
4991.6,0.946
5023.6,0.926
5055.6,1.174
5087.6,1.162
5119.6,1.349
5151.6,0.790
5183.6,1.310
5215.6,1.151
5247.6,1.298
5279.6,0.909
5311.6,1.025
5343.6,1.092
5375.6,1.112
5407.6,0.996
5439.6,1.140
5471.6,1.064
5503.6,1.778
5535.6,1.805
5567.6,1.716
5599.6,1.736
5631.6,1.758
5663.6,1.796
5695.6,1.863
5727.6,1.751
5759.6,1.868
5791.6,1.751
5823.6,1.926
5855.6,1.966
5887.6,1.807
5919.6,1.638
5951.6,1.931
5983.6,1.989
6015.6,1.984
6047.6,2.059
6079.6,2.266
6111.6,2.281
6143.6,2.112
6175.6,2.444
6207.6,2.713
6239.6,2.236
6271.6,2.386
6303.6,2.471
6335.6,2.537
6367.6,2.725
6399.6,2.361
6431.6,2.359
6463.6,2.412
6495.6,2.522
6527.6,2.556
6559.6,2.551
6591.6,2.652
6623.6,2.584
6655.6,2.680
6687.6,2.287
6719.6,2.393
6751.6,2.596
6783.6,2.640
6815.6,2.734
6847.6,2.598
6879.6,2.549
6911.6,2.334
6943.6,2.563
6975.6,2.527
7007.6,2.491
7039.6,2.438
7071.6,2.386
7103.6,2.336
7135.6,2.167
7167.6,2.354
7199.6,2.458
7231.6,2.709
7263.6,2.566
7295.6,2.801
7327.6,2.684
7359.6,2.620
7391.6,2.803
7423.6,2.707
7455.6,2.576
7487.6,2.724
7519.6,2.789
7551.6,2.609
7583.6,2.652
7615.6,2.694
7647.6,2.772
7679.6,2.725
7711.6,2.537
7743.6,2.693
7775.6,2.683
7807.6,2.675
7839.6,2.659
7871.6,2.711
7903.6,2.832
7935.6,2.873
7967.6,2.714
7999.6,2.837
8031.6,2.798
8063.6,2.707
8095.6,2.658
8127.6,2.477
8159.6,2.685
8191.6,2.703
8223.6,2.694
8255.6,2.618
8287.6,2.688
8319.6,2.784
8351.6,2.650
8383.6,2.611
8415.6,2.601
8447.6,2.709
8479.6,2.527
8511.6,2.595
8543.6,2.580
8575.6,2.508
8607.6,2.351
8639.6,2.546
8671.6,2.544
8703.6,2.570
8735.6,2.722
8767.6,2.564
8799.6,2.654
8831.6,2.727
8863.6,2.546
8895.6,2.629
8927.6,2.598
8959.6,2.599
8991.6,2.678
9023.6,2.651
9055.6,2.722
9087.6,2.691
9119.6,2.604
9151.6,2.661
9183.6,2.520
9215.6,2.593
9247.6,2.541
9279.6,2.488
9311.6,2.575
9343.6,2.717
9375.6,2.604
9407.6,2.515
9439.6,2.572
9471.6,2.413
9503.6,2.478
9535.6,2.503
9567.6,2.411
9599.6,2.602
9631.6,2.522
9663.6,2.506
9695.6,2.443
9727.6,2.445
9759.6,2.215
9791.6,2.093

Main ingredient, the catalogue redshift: 0.38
